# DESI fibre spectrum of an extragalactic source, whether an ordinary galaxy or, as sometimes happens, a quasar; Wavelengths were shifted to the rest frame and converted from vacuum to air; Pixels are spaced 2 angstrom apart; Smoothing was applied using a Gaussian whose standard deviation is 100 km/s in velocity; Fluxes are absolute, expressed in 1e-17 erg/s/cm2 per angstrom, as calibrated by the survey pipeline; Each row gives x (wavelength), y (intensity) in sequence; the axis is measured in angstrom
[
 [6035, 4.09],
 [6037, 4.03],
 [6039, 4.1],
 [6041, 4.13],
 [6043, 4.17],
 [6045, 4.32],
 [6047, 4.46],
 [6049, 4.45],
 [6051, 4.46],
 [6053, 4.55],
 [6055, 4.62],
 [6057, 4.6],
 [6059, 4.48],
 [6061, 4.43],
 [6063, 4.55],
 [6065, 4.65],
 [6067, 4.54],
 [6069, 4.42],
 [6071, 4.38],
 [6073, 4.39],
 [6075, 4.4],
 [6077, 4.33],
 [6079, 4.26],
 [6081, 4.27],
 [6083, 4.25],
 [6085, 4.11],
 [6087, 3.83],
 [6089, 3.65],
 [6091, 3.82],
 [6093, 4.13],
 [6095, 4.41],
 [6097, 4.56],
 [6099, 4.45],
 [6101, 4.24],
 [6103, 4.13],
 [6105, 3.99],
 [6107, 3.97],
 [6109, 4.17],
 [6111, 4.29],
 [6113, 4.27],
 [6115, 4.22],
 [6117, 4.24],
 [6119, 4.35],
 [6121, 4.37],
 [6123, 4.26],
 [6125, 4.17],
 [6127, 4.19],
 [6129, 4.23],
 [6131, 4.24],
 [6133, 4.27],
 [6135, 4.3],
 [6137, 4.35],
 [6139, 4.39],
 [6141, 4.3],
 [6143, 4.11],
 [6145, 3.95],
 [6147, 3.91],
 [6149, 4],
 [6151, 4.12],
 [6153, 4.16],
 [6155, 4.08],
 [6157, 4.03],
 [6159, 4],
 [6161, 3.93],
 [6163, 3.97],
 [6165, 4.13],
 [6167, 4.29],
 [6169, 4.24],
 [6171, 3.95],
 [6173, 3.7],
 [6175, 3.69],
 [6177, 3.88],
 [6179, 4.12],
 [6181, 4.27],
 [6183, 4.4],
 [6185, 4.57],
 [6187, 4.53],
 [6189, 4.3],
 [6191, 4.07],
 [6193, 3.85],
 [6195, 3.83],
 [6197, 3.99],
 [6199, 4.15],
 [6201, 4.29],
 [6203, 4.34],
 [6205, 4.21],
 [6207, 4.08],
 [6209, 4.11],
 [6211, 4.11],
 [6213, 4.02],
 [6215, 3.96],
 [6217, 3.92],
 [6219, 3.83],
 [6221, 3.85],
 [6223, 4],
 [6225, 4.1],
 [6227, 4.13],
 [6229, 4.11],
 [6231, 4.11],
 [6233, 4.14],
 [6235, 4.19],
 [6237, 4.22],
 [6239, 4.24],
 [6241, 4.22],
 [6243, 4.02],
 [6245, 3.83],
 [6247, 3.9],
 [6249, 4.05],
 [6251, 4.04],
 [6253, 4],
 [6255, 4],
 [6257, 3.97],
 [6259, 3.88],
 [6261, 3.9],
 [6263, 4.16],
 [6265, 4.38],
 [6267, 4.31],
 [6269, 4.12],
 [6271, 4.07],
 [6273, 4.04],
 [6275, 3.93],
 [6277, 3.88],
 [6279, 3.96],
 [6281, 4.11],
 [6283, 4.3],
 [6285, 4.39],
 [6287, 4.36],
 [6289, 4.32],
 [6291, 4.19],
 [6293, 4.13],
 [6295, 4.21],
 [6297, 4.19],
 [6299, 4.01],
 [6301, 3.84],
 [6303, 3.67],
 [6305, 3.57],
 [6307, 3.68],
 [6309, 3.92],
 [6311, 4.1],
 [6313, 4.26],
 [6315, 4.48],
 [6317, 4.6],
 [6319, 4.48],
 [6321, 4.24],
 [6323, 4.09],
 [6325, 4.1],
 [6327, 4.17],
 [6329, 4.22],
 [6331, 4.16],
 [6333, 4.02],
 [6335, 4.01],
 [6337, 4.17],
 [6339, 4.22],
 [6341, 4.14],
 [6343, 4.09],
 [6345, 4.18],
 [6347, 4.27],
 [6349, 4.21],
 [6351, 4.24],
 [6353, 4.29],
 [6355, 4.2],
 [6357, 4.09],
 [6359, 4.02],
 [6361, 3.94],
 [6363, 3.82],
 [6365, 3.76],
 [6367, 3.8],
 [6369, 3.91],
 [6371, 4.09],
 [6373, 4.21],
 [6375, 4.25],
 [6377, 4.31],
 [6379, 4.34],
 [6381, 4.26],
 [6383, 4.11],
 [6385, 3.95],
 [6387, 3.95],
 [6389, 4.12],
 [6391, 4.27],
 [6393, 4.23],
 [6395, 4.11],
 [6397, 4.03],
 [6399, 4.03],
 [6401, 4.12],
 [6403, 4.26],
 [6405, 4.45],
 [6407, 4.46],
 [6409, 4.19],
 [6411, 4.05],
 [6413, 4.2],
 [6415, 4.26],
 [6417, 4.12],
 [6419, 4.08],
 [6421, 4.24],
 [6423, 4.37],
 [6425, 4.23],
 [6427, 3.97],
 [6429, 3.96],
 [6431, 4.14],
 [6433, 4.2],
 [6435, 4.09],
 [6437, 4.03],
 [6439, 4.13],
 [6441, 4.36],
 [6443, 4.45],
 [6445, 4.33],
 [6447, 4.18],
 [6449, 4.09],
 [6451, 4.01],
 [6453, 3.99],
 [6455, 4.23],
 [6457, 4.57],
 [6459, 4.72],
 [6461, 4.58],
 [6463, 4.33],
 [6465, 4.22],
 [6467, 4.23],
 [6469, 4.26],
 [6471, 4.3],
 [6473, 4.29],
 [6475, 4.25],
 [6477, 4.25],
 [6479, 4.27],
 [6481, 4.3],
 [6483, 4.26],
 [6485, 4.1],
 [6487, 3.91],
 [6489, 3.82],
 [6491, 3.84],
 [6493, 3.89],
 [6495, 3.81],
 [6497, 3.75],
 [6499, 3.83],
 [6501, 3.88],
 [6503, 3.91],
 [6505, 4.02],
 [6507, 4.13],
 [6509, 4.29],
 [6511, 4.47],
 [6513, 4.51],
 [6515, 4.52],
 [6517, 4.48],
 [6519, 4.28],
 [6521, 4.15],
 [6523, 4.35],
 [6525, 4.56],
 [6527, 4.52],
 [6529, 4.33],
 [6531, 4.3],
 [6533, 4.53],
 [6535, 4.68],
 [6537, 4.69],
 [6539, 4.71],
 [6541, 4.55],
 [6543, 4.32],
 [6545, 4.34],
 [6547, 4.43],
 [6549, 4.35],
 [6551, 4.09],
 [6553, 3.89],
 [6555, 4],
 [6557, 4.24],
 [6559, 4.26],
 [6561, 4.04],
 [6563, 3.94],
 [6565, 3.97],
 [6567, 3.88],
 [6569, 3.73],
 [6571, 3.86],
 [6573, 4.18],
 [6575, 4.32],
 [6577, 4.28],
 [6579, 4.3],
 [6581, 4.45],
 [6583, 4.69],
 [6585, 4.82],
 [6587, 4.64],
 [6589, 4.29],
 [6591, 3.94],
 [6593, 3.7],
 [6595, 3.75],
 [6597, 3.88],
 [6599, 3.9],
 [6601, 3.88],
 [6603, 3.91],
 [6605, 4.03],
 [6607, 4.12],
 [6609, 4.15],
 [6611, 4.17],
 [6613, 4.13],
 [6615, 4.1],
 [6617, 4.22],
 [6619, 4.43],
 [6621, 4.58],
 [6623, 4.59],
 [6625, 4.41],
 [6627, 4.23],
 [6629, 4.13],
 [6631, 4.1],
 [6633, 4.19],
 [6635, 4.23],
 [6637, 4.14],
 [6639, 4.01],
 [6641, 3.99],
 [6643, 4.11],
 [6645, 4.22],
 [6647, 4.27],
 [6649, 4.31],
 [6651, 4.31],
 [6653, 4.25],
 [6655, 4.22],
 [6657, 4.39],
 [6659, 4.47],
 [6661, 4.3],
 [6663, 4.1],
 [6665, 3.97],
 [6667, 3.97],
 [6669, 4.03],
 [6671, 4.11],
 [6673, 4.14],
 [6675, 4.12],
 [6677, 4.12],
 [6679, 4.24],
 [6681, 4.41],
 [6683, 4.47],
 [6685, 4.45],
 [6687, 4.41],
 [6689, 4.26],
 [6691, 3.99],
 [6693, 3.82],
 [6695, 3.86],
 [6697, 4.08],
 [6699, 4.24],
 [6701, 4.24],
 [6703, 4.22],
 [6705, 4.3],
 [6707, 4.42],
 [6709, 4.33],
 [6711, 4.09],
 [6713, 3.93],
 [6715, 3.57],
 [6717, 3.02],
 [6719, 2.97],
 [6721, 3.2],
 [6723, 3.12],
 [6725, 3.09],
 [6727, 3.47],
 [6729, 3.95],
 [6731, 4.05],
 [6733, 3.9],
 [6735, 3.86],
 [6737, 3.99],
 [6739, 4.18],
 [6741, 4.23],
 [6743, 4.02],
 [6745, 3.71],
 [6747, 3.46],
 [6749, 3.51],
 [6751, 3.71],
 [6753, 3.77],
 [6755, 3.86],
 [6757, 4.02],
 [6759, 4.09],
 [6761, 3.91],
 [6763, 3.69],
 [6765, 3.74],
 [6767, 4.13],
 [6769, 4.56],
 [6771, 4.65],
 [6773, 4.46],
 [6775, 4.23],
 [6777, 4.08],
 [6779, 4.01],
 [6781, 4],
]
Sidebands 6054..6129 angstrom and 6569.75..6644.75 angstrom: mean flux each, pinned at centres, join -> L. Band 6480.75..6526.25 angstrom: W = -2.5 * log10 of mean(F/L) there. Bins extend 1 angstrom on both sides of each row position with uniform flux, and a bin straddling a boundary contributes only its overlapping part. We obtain 0.02 mag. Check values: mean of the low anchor 4.28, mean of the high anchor 4.18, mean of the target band 4.13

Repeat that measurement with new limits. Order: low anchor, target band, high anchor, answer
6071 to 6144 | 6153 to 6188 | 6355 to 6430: 0.025 mag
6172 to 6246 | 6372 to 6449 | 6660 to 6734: -0.037 mag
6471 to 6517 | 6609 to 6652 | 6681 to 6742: -0.061 mag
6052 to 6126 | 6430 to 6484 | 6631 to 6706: -0.009 mag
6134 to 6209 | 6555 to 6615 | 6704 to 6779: -0.047 mag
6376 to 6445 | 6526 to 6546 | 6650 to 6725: -0.095 mag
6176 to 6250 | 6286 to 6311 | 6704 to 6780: 0.016 mag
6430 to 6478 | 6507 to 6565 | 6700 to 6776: -0.048 mag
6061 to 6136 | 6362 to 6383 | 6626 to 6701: 0.037 mag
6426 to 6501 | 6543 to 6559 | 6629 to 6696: -0.009 mag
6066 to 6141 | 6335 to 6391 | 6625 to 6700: 0.027 mag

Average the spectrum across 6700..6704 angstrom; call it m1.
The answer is 4.23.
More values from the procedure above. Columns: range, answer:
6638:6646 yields 4.08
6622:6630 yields 4.34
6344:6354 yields 4.24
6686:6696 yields 4.07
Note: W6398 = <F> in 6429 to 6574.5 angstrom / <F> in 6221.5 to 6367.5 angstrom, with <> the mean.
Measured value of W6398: 1.03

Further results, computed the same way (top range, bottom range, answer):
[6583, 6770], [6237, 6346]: 0.99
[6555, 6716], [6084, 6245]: 1.01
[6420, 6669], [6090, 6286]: 1.02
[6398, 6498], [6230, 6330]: 1.02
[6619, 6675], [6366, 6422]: 1.01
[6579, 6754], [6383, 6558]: 0.96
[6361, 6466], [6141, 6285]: 1.02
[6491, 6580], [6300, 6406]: 1.02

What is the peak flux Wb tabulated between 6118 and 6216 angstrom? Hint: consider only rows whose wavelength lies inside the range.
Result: 4.57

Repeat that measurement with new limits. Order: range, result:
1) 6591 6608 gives 4.12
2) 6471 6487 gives 4.3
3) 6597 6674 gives 4.59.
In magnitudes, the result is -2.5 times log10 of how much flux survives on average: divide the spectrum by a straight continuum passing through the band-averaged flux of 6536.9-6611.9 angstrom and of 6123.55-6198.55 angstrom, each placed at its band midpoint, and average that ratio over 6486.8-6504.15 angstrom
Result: 0.085 mag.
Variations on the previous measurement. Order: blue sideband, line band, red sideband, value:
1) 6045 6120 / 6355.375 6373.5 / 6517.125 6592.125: 0.089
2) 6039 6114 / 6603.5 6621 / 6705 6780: -0.062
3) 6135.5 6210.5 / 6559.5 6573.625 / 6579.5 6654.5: 0.064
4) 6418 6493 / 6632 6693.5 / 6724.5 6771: -0.058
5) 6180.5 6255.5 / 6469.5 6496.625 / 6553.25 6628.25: 0.013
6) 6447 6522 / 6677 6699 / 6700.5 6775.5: -0.069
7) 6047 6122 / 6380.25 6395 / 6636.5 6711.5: 0.032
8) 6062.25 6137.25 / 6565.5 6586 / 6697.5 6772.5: -0.073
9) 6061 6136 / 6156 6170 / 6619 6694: 0.043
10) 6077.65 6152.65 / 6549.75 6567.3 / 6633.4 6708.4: 0.039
